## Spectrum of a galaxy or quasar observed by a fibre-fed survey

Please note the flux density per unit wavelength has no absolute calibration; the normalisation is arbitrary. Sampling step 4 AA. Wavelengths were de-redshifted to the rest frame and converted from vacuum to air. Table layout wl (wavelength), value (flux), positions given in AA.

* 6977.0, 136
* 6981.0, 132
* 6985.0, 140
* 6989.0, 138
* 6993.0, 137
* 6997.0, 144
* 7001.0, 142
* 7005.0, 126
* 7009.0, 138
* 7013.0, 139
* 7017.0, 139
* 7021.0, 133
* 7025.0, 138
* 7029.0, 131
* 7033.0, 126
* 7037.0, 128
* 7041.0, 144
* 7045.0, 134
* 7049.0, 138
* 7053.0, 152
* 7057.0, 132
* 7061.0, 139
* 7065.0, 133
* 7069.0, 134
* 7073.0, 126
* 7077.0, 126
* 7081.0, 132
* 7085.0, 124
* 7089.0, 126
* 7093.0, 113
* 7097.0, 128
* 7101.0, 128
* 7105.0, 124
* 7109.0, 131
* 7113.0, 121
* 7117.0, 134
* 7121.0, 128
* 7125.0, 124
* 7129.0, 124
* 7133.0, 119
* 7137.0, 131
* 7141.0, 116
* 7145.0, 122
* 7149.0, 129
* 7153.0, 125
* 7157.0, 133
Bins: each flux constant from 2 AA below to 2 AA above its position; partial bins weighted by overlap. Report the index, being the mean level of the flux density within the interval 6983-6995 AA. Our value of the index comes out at 138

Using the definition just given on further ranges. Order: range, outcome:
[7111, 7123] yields 128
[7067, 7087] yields 128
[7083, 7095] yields 121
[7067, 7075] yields 130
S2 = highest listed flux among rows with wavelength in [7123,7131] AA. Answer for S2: 124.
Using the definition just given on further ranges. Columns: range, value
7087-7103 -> 128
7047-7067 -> 152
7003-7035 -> 139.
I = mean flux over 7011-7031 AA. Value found 136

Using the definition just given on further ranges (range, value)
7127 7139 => 125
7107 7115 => 126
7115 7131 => 128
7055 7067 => 135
